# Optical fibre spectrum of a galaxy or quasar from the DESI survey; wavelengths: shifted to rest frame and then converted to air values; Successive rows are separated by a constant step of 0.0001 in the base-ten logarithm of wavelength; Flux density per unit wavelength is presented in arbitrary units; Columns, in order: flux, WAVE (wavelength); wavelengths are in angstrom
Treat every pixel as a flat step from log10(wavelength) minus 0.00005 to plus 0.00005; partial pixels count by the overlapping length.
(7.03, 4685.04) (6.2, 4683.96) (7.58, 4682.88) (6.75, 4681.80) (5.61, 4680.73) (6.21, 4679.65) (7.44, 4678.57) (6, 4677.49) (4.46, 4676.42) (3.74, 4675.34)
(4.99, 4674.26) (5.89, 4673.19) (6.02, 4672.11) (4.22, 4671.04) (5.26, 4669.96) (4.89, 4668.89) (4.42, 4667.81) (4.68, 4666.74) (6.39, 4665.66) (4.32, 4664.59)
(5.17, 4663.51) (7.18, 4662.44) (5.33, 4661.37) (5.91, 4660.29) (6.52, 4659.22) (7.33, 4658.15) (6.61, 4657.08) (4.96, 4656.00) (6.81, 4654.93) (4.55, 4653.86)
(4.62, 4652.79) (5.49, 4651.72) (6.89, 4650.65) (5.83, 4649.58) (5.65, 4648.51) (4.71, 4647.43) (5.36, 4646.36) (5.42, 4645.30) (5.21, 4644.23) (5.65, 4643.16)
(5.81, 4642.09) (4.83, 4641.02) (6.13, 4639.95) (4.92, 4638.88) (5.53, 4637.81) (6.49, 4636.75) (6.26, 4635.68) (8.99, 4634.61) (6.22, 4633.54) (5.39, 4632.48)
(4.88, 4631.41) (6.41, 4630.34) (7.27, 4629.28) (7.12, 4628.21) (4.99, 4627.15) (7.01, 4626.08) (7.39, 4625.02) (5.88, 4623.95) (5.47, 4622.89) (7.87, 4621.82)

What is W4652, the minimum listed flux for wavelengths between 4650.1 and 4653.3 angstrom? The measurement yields 4.62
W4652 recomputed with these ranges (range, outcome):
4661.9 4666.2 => 4.32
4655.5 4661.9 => 4.96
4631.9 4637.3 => 5.39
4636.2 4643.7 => 4.83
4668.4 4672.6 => 4.22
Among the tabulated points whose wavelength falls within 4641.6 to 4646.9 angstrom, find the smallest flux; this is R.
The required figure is 5.21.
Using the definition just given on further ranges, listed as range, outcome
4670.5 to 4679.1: 3.74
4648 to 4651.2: 5.65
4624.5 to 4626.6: 7.01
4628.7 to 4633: 4.88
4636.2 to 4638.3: 5.53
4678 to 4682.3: 5.61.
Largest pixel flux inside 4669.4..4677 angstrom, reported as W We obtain 6.02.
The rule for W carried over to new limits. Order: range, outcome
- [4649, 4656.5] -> 6.89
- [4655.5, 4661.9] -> 7.33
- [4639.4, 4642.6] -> 6.13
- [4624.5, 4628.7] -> 7.39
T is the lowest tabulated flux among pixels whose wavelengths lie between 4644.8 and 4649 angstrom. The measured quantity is 4.71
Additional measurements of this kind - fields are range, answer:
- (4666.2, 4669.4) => 4.42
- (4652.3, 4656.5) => 4.55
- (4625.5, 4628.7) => 4.99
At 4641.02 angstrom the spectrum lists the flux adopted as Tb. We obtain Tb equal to 4.83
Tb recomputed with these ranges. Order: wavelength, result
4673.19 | 5.89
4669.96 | 5.26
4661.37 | 5.33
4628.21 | 7.12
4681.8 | 6.75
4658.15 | 7.33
